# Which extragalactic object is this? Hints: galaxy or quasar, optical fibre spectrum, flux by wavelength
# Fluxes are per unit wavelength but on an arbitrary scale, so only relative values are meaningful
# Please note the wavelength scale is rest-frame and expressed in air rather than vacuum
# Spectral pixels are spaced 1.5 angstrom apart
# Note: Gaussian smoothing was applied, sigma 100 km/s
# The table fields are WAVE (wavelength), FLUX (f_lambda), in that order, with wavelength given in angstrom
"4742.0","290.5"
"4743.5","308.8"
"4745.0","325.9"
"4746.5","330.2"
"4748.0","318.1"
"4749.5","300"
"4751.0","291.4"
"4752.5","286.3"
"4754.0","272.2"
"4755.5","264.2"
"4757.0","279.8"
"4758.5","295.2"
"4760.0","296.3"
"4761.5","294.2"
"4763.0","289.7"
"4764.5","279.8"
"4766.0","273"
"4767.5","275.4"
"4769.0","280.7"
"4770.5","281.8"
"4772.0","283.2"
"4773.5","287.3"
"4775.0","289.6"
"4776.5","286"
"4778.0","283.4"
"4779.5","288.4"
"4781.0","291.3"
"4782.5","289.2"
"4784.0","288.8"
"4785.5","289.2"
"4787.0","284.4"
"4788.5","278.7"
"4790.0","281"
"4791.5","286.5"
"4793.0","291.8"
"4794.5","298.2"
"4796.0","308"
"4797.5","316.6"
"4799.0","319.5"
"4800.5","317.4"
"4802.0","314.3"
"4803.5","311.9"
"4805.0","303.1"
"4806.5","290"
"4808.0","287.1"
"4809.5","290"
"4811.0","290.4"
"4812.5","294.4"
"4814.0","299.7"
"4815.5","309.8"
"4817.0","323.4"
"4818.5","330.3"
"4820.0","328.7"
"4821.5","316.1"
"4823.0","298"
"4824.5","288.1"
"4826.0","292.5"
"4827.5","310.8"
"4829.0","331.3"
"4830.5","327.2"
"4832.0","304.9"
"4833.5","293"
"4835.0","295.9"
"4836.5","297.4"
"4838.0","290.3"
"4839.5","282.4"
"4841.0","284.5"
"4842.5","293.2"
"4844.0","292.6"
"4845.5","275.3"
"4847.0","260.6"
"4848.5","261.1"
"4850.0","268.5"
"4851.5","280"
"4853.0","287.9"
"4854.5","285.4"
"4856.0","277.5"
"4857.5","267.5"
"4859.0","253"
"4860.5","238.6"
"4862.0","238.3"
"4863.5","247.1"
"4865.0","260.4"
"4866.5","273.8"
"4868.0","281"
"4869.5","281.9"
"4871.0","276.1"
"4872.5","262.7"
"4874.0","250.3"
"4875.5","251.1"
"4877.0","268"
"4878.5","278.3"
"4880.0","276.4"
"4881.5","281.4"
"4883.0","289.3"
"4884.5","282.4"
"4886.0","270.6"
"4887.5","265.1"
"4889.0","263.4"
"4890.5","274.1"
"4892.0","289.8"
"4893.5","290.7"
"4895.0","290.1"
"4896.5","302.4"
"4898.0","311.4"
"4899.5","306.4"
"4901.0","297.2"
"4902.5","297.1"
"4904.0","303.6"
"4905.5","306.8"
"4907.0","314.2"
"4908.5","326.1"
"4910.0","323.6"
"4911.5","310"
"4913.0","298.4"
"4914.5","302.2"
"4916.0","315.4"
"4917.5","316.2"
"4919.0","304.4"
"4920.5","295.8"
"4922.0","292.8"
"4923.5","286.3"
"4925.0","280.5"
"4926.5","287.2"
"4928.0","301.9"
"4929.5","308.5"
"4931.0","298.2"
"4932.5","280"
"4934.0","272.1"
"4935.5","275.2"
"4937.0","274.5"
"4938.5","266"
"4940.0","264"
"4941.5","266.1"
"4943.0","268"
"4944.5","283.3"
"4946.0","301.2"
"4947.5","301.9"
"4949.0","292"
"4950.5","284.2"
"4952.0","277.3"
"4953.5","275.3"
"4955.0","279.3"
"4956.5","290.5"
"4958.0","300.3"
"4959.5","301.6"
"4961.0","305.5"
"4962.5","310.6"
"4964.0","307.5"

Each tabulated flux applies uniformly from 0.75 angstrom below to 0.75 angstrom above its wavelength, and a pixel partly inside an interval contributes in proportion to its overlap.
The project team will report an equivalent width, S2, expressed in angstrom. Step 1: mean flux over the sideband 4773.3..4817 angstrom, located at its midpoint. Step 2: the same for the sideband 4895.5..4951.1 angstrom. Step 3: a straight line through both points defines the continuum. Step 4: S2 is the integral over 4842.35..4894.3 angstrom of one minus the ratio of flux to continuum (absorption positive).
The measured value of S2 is 4.3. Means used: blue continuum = 296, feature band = 271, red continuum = 295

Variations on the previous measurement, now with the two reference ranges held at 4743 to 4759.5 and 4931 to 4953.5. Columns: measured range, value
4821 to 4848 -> -0.59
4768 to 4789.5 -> 0.66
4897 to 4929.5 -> -2.49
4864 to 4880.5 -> 1.00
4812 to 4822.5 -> -0.85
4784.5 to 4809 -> -0.45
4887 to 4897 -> 0.07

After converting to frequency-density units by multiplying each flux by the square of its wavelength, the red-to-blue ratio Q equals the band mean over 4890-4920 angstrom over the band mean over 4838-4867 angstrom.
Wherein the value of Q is 1.1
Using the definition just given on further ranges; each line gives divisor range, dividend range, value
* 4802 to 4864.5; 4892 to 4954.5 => 1.05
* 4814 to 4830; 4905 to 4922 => 1.03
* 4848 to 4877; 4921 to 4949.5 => 1.10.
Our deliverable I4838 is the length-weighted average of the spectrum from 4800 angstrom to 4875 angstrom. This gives 288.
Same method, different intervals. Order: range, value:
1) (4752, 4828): 294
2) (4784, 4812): 297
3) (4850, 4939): 284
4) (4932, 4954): 279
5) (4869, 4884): 272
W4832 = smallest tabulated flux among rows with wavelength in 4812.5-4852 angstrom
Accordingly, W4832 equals 260.6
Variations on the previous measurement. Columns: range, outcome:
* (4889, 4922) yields 263.4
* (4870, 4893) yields 250.3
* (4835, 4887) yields 238.3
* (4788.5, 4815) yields 278.7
